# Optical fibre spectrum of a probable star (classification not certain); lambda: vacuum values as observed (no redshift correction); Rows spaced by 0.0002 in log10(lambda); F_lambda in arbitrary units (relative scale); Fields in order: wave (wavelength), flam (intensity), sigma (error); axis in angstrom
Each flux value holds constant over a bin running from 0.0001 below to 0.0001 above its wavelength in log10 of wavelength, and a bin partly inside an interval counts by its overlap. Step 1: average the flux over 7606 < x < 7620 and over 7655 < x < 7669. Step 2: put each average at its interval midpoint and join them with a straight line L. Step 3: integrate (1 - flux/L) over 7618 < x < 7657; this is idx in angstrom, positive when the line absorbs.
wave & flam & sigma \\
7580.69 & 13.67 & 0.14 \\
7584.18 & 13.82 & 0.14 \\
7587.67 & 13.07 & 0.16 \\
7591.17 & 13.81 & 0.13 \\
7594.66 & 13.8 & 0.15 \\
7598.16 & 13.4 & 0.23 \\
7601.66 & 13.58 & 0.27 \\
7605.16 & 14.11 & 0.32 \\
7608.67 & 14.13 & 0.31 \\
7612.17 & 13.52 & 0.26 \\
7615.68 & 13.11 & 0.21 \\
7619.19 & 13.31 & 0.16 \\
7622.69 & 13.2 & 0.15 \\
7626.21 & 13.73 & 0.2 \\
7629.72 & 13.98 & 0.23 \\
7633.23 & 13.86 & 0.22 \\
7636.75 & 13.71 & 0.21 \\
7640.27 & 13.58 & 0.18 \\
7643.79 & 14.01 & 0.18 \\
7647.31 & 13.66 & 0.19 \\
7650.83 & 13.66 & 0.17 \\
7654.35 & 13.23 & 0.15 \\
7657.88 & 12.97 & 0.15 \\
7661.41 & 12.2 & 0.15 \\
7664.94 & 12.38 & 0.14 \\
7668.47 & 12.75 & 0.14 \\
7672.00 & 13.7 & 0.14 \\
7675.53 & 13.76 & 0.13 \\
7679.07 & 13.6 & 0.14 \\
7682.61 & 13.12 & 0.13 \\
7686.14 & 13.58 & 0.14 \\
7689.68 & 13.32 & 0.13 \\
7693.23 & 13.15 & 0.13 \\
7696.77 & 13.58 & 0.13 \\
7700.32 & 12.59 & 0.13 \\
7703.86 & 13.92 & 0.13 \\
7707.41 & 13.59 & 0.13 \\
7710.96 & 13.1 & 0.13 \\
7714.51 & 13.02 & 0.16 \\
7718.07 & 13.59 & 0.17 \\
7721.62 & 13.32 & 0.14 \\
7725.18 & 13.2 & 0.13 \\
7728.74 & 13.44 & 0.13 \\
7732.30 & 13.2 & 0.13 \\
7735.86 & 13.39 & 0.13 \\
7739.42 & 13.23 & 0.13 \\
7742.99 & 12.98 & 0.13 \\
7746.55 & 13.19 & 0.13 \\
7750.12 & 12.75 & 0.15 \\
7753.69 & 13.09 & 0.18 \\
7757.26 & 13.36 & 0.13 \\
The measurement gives -1.6 angstrom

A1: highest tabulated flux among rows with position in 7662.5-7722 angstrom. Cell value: 13.92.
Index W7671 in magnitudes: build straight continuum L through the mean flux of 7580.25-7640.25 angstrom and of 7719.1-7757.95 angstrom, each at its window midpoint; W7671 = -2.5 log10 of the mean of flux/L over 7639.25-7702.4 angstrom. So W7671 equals 0.013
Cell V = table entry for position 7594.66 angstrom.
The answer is 13.8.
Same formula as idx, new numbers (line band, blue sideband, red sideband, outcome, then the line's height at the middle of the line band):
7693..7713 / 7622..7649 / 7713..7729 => 0.1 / 13.4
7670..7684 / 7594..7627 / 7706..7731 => -0.1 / 13.4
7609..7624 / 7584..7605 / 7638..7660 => 0.2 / 13.6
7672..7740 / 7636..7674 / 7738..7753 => -1.2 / 13.1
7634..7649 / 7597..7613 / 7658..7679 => -0.5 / 13.3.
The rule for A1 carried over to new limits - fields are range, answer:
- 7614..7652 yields 14.01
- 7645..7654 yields 13.66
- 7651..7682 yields 13.76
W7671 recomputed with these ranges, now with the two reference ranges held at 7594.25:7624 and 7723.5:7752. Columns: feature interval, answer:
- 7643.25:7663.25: 0.016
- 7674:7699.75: -0.005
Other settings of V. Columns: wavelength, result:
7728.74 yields 13.44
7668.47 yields 12.75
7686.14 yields 13.58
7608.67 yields 14.13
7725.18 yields 13.2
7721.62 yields 13.32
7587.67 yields 13.07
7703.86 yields 13.92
